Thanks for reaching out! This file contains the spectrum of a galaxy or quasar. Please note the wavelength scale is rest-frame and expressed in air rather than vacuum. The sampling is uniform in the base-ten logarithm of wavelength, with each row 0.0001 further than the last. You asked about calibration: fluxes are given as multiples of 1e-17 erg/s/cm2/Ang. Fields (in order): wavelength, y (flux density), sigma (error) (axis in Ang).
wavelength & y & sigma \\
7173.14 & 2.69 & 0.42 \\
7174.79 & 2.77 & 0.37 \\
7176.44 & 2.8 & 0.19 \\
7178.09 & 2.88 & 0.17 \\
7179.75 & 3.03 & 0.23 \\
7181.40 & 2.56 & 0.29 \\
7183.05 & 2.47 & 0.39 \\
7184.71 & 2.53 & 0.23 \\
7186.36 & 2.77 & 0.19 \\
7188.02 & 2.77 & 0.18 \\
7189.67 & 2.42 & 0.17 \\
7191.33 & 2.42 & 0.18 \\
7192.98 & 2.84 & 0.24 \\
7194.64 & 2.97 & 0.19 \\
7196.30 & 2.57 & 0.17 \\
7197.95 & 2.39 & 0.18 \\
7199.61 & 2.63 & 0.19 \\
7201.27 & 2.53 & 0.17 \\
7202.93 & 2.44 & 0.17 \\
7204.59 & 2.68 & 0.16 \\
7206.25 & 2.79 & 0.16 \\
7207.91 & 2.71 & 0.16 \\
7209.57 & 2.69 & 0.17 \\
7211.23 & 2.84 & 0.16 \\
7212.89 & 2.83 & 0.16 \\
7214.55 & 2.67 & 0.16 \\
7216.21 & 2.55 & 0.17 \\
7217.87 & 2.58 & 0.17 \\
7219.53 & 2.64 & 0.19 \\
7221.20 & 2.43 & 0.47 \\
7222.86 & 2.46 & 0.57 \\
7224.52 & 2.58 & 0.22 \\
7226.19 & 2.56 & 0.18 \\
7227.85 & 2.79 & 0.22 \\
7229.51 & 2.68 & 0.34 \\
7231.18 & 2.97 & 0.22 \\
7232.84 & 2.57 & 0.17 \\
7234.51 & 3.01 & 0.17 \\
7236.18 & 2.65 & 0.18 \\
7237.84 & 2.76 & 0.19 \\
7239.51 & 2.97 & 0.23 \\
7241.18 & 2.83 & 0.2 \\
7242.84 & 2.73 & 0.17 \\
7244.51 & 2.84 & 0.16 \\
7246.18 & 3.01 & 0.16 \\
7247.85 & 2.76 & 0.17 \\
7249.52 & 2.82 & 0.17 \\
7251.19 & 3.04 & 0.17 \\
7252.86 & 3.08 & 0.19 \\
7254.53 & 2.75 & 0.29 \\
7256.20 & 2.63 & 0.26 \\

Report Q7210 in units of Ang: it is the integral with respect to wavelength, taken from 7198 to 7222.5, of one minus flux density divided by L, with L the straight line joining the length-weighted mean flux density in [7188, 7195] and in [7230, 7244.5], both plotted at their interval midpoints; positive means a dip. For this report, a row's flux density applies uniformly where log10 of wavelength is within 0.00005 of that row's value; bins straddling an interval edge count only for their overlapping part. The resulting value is 0.8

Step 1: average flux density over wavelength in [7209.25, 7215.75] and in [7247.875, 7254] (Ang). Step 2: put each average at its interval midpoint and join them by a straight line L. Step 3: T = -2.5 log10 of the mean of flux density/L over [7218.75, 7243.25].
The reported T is 0.05 mag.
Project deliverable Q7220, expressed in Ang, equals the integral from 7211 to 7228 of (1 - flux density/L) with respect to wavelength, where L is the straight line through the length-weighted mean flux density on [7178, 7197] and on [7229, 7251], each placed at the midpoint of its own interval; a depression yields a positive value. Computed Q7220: 0.9 Ang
